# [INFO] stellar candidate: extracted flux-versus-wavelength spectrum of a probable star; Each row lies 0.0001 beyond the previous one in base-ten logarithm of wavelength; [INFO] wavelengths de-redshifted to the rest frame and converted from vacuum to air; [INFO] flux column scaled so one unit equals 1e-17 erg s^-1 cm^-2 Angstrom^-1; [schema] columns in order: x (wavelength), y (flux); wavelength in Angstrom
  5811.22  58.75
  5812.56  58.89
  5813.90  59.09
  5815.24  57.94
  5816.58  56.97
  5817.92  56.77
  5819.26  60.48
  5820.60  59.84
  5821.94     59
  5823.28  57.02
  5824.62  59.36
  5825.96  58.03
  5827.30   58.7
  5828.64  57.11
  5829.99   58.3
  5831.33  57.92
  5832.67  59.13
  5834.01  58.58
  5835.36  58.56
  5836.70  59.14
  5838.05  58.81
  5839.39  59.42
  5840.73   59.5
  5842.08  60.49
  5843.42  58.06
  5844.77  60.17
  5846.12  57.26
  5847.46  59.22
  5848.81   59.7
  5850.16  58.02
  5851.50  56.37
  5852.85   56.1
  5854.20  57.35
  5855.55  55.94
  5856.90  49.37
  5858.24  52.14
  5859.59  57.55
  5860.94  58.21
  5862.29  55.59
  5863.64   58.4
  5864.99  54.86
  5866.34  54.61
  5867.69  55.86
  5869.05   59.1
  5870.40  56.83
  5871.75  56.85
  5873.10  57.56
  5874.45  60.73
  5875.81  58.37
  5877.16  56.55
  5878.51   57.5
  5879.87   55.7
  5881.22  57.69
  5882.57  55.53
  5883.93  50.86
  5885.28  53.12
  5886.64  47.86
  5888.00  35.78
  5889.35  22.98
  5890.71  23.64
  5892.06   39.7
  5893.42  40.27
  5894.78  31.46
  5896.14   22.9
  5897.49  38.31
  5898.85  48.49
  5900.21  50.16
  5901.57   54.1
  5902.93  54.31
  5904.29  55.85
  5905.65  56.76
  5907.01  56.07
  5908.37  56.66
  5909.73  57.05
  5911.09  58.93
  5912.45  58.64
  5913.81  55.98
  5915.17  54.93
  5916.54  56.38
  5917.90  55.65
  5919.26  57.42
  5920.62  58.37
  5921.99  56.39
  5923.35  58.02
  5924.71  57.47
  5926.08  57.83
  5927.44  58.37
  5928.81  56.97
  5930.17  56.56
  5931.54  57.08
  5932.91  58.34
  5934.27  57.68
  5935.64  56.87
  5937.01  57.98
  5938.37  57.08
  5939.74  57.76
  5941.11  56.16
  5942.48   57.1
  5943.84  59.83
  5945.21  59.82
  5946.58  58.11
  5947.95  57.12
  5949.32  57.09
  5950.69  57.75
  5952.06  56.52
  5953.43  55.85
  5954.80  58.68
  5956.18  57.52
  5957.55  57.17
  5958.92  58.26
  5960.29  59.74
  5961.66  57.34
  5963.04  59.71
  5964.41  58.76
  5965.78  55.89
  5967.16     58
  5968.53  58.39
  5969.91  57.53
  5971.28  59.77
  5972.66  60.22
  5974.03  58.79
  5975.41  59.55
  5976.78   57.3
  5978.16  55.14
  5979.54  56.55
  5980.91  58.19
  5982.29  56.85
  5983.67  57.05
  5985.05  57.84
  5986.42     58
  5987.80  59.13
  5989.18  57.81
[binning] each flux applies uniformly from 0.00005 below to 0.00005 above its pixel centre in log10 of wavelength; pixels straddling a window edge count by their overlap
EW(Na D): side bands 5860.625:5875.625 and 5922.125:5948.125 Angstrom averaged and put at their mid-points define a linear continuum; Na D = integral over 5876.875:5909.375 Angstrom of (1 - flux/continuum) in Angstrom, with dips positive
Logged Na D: 6.0 Angstrom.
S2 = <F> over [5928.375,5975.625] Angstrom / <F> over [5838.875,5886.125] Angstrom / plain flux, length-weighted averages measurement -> 1.02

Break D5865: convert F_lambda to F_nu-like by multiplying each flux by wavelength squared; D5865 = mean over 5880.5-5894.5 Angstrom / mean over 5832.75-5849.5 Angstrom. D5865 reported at 0.73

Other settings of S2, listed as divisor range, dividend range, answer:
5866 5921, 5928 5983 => 1.13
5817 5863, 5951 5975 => 1.00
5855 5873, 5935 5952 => 1.03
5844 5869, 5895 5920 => 0.93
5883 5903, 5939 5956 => 1.42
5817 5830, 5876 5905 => 0.78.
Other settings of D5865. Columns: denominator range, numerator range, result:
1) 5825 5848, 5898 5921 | 0.97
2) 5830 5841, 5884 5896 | 0.64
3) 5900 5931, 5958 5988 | 1.05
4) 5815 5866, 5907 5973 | 1.03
